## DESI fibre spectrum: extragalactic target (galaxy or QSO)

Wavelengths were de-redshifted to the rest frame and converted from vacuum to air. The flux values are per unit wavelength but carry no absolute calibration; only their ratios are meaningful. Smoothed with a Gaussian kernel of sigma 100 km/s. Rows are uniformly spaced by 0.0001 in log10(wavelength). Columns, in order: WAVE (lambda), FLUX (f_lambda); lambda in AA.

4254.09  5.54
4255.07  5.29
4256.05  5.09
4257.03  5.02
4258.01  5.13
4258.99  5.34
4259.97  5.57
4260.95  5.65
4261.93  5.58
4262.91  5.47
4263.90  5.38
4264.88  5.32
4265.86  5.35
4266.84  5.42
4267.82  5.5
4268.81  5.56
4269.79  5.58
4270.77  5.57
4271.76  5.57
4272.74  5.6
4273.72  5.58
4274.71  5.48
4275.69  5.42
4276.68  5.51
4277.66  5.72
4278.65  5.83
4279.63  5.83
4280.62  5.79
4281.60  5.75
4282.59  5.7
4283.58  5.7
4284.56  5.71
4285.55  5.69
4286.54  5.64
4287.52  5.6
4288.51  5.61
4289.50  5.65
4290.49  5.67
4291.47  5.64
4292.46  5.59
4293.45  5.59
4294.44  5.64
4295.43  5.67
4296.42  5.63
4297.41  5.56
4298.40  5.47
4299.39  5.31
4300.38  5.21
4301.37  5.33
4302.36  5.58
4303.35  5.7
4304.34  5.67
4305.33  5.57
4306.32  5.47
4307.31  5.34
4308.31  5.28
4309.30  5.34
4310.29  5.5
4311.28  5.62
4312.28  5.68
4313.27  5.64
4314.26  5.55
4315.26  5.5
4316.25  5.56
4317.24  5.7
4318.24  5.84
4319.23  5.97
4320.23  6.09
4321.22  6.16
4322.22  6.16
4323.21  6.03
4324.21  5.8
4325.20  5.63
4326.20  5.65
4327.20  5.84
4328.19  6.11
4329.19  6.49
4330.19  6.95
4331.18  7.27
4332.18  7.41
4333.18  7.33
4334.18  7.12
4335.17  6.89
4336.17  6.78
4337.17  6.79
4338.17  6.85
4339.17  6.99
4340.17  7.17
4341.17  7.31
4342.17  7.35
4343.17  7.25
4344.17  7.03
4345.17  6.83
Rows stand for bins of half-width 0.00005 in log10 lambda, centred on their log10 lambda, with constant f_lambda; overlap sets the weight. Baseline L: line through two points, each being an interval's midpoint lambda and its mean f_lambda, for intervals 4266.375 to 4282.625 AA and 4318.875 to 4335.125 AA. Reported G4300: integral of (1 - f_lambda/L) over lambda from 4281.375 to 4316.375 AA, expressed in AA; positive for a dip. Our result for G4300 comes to 2.37 AA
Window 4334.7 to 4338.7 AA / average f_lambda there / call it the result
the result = 6.82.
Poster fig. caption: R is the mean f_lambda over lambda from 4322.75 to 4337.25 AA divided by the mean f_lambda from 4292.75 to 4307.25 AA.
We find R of 1.2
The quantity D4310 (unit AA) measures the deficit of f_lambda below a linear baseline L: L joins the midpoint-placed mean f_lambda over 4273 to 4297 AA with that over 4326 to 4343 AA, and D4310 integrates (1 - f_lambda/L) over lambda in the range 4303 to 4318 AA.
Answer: 1.7 AA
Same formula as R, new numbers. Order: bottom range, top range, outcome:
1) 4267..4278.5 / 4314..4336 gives 1.12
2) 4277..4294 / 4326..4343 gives 1.21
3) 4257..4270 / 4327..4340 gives 1.26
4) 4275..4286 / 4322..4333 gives 1.11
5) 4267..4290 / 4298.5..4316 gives 0.97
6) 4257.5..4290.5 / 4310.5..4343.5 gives 1.14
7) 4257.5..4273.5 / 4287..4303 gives 1.01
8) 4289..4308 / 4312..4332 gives 1.09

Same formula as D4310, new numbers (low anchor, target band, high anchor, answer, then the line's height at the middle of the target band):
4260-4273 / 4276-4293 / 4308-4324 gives -0.3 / 5.59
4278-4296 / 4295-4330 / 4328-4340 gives 3.7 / 6.36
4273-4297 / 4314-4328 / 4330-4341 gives 1.7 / 6.66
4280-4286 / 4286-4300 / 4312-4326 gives 0.4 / 5.75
